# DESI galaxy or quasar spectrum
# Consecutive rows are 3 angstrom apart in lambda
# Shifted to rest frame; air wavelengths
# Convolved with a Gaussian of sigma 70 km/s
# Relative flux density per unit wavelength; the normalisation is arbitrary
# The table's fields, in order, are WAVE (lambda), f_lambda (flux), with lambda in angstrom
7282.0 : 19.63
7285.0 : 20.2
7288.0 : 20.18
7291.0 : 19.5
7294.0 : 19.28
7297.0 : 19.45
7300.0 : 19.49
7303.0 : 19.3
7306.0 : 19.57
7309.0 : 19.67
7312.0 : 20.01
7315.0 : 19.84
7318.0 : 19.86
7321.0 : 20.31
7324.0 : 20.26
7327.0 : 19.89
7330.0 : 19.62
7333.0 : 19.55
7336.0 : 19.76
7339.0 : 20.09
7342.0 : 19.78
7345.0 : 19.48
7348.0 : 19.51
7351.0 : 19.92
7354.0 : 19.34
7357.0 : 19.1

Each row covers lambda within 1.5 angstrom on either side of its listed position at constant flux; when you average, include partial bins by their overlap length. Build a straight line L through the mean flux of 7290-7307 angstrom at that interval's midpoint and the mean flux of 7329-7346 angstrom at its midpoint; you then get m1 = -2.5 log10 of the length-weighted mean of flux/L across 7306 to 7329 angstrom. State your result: -0.02 mag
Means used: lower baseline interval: 19.4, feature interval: 19.9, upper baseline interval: 19.7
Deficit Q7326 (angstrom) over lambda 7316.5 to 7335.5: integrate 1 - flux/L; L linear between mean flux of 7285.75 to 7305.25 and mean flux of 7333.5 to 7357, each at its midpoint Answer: -0.3 angstrom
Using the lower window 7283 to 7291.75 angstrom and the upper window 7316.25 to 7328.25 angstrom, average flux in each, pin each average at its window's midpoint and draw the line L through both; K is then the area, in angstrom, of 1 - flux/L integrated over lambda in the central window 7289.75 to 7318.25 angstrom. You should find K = 0.6 angstrom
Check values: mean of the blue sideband 20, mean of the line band 19.6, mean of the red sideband 20.1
